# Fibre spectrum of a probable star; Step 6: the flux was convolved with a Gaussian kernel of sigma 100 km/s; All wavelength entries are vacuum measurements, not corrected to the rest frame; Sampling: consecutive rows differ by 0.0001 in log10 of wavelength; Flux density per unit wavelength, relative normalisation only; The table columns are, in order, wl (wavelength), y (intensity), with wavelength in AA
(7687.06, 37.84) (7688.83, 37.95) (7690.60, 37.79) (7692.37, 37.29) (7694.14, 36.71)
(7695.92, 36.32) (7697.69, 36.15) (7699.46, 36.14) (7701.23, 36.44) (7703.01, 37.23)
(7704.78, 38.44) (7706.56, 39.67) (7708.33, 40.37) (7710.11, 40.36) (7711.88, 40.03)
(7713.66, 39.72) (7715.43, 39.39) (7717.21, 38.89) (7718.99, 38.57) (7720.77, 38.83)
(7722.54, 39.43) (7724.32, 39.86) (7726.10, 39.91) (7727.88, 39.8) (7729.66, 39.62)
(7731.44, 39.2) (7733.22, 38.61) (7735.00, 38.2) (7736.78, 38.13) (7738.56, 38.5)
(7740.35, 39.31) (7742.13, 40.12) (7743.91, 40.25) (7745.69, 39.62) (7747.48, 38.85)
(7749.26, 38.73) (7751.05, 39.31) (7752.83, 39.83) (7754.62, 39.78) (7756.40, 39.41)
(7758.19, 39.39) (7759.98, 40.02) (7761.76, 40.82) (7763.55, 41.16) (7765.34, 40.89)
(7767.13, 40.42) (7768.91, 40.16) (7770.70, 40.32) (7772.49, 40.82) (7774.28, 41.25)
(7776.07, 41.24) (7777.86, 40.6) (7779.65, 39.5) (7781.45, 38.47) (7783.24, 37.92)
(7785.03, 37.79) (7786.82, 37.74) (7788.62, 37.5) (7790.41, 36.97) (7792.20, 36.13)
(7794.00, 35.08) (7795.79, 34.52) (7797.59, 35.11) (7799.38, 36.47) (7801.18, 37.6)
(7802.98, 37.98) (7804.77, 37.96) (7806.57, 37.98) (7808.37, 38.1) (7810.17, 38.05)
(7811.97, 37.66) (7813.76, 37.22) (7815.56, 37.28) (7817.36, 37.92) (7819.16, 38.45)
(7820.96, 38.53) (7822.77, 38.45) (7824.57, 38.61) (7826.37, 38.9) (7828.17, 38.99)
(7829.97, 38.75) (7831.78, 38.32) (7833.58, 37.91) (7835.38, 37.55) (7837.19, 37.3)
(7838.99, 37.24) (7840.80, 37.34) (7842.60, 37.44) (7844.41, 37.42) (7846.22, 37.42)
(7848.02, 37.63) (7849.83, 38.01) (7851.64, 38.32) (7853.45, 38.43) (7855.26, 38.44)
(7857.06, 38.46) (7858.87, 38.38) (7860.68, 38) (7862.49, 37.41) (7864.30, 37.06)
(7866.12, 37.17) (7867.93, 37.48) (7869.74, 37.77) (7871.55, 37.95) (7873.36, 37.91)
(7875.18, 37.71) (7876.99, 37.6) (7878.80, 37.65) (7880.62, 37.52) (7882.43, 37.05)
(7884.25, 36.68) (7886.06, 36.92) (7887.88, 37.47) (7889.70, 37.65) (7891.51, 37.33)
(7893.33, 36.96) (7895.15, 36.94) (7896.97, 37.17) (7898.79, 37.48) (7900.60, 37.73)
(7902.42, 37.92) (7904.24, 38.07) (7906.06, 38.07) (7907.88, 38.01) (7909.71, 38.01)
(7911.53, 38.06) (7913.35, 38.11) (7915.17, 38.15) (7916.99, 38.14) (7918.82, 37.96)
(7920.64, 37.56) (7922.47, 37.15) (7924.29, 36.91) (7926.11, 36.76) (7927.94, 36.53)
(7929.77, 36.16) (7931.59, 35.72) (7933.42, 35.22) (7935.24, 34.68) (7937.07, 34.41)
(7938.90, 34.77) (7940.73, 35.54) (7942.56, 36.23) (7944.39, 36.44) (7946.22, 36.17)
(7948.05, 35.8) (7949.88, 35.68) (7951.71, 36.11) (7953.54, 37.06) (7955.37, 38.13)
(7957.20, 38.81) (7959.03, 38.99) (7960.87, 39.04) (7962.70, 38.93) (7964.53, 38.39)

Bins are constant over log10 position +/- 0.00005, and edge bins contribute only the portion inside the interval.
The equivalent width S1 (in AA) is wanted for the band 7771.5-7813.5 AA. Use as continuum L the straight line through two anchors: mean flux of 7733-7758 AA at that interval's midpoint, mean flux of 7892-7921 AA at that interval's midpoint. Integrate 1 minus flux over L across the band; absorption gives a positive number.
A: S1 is 0.94 AA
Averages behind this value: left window 39.2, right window 37.8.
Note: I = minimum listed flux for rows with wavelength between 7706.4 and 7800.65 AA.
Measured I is 34.52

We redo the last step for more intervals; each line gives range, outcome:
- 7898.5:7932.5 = 35.72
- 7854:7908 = 36.68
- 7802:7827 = 37.22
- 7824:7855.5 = 37.24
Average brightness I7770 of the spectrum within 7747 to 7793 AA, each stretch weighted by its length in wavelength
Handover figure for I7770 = 39.4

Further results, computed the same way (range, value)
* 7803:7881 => 37.9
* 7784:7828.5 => 37.5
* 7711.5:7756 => 39.3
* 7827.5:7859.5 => 38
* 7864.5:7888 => 37.4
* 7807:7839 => 38.1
